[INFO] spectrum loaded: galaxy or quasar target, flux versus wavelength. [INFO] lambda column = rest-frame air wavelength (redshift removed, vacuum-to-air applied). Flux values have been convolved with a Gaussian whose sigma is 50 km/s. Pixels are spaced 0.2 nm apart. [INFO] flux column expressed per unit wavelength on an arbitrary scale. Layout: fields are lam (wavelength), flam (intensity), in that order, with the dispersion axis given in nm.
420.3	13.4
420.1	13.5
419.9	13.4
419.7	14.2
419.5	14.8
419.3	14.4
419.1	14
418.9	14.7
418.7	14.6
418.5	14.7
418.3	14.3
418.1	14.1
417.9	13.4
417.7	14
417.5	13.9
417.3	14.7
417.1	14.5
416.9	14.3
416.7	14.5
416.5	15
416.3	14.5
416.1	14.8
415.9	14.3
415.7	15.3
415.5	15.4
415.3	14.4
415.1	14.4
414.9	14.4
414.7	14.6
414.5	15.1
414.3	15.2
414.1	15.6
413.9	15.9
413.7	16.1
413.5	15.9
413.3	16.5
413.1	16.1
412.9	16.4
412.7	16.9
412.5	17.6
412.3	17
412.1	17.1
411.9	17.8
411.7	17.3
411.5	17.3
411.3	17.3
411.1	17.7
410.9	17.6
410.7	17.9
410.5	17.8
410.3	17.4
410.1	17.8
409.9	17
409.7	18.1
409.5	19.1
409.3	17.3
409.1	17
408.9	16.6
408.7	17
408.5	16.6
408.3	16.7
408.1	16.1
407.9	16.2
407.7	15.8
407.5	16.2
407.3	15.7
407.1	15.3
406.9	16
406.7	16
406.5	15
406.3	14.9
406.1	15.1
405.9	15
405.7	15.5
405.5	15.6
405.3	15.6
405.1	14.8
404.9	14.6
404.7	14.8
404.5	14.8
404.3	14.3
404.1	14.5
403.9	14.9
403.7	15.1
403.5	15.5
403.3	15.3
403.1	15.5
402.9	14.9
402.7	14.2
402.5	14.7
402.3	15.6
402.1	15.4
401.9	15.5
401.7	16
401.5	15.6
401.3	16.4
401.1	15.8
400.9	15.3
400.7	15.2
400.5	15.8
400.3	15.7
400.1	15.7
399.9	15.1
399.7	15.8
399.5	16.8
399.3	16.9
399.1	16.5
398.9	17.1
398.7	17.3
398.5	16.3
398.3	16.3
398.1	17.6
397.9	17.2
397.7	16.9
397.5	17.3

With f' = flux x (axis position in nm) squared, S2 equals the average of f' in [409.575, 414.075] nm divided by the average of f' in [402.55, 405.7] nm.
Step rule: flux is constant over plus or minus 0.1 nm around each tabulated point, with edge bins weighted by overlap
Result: 1.19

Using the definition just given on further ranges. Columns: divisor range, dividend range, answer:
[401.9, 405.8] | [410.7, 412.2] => 1.21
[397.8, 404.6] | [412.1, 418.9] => 1.03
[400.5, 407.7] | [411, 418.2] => 1.07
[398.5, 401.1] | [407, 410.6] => 1.10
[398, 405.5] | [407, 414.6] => 1.13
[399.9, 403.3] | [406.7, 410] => 1.12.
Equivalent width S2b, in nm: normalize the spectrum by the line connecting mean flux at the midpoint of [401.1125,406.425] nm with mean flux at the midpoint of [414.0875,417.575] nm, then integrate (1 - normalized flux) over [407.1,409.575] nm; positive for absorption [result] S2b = -0.27 nm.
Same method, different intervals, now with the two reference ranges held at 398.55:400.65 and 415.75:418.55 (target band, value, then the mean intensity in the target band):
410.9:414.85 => -0.44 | 16.5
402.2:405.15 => 0.17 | 14.9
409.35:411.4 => -0.36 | 17.8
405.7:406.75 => 0.02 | 15.2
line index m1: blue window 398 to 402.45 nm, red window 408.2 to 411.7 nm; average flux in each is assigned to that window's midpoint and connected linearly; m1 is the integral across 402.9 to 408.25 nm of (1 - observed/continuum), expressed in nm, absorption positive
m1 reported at 0.476 nm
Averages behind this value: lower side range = 16.1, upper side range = 17.4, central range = 15.3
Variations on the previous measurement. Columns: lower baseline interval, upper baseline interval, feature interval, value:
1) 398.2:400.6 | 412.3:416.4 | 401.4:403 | 0.09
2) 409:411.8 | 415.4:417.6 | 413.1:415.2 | 0.05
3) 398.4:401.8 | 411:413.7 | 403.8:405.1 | 0.14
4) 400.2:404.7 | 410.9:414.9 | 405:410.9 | -0.18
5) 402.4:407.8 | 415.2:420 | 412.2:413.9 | -0.21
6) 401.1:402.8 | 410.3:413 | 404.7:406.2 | 0.09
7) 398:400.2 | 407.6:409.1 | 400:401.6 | 0.08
